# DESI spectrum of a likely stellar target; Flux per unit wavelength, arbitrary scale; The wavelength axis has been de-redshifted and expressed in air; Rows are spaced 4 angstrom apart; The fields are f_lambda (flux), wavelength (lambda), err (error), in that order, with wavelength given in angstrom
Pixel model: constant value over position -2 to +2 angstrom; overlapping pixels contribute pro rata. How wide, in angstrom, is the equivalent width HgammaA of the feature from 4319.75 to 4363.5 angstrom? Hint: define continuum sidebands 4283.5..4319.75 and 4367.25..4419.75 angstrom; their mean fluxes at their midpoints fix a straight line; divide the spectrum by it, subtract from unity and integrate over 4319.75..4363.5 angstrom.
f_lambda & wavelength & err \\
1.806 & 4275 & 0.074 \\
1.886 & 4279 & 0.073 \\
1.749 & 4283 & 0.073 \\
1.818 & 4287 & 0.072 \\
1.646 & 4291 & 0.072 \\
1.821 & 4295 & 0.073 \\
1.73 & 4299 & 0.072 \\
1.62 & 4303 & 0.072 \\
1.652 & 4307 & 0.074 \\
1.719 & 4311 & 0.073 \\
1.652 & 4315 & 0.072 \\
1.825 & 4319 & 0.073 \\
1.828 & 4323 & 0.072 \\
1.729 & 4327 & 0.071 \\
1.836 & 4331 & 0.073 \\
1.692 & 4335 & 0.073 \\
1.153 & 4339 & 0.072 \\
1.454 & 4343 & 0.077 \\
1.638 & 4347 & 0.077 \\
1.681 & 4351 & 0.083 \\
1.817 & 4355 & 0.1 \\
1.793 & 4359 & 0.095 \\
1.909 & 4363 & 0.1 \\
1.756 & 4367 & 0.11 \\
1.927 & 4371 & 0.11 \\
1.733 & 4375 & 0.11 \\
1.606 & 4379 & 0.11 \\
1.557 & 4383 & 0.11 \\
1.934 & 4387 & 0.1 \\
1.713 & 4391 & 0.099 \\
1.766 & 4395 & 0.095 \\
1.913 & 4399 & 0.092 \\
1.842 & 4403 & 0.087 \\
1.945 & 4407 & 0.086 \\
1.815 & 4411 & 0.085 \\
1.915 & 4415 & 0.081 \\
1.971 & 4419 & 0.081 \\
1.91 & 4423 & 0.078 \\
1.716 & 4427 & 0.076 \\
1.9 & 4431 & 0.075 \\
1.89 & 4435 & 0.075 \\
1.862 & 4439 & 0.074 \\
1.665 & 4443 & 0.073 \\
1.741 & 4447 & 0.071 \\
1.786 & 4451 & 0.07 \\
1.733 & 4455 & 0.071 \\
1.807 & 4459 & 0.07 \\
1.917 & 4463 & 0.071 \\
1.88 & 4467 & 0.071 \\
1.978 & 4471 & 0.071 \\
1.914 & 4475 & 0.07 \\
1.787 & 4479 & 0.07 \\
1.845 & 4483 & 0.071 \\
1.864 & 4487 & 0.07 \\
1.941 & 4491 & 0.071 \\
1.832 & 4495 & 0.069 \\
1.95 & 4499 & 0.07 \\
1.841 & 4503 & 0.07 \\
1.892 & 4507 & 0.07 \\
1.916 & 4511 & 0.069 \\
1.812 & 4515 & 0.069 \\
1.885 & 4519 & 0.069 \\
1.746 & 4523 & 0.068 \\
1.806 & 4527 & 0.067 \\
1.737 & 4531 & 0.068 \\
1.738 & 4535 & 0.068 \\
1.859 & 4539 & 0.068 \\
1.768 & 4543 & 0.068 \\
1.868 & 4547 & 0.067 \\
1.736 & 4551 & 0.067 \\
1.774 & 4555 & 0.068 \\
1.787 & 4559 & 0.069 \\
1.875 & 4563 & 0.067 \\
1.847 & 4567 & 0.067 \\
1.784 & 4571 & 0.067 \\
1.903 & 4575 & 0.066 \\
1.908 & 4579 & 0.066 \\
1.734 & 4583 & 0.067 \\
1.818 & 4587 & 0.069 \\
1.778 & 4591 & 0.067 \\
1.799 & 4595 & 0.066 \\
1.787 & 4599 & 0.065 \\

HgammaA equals 1.9 angstrom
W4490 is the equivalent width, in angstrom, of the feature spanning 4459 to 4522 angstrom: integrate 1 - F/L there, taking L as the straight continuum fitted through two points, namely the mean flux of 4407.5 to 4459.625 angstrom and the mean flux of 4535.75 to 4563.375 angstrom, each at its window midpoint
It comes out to -2.21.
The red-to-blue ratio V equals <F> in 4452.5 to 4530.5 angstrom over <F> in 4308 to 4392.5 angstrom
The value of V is 1.09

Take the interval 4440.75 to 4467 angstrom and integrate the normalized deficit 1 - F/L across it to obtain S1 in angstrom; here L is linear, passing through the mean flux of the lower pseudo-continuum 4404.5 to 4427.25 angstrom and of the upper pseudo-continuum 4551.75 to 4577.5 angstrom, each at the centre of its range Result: 1.26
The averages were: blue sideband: 1.89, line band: 1.78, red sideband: 1.83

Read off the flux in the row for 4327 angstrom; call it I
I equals 1.729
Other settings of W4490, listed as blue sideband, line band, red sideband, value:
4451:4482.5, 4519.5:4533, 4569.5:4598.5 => 0.4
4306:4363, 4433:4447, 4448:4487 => 0.1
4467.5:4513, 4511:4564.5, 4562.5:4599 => 1.5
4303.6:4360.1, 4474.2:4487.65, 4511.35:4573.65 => -0.6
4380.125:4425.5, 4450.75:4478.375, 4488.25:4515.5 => 0.1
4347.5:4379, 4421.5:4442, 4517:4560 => -0.7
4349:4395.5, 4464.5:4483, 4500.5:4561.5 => -0.9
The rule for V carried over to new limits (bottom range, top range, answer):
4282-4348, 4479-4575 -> 1.09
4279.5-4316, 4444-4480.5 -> 1.07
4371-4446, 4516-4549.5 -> 0.99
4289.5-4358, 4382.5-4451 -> 1.09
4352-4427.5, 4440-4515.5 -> 1.02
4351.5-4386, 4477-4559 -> 1.04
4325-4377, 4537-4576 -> 1.07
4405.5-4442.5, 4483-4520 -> 1.00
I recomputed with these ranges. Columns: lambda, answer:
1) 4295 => 1.821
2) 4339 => 1.153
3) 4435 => 1.89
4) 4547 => 1.868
